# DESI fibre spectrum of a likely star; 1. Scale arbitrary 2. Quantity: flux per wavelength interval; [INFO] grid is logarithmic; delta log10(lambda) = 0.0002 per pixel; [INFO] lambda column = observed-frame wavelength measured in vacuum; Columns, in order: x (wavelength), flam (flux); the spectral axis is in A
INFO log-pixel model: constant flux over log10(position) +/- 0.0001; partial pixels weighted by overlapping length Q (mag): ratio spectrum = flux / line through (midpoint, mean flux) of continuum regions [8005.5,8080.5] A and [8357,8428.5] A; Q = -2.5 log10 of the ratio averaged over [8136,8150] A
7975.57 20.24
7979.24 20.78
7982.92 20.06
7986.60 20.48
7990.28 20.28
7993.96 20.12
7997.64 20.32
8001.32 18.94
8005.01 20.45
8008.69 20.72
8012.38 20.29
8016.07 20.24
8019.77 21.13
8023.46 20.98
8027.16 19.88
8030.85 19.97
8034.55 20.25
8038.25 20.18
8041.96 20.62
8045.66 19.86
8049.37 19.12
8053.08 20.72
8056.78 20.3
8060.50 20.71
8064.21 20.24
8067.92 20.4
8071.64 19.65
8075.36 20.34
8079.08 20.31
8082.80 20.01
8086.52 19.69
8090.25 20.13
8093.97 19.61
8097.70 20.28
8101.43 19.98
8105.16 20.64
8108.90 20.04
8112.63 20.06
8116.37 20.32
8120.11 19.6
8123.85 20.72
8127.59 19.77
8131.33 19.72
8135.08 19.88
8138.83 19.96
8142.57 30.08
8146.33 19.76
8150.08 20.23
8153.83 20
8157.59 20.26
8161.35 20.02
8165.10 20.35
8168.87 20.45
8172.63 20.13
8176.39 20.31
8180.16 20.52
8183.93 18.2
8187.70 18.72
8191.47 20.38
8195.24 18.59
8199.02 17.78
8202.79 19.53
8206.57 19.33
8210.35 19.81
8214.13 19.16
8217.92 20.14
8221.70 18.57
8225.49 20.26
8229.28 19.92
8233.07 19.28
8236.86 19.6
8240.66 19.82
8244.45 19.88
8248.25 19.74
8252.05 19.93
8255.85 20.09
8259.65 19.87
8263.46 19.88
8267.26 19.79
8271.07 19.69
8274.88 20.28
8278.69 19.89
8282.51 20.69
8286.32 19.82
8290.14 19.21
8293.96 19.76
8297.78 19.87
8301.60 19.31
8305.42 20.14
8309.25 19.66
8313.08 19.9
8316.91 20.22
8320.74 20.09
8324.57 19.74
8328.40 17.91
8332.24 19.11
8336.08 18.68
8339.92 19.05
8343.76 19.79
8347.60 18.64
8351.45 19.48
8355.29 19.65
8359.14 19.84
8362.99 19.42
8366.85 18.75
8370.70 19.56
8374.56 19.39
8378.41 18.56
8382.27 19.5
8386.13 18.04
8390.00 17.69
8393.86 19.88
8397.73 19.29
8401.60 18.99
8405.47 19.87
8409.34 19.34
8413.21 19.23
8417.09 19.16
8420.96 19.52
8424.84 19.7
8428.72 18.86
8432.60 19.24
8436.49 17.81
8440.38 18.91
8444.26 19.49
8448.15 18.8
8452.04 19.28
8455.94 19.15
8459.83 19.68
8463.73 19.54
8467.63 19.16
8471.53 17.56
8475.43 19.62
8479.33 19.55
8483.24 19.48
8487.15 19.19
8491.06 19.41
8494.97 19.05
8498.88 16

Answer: -0.14 mag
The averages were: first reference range 20.3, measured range 22.6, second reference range 19.2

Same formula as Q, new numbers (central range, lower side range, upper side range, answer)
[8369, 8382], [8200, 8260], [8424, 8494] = 0.006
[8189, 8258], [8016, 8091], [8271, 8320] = 0.025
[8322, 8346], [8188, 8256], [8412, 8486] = 0.014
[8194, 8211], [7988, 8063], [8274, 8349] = 0.049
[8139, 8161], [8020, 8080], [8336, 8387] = -0.096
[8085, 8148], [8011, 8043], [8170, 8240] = -0.037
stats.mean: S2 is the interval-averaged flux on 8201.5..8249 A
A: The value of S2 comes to 19.6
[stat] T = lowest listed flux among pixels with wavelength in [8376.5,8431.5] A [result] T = 17.69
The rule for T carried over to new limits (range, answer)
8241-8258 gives 19.74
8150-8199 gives 18.2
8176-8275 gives 17.78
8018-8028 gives 19.88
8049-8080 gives 19.12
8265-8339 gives 17.91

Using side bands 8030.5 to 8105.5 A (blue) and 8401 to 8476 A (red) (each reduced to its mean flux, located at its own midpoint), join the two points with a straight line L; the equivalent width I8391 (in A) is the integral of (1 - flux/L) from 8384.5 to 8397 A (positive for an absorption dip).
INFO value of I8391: 0.4 A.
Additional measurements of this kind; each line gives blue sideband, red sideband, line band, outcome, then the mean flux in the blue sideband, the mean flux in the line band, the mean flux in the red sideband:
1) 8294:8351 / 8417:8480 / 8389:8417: 0.0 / 19.4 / 19.2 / 19.1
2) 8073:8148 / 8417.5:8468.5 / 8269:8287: -0.2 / 20.5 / 20.1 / 19.2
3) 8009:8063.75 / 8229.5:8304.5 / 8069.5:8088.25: 0.2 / 20.3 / 20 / 19.8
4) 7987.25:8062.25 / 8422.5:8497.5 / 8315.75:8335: 0.1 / 20.3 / 19.4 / 19.1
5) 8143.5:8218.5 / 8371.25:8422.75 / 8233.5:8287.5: -1.0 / 19.8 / 19.9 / 19.1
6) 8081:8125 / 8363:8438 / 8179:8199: 0.7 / 20.1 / 19.1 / 19.1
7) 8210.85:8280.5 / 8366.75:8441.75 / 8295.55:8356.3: -0.1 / 19.8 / 19.5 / 19.1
